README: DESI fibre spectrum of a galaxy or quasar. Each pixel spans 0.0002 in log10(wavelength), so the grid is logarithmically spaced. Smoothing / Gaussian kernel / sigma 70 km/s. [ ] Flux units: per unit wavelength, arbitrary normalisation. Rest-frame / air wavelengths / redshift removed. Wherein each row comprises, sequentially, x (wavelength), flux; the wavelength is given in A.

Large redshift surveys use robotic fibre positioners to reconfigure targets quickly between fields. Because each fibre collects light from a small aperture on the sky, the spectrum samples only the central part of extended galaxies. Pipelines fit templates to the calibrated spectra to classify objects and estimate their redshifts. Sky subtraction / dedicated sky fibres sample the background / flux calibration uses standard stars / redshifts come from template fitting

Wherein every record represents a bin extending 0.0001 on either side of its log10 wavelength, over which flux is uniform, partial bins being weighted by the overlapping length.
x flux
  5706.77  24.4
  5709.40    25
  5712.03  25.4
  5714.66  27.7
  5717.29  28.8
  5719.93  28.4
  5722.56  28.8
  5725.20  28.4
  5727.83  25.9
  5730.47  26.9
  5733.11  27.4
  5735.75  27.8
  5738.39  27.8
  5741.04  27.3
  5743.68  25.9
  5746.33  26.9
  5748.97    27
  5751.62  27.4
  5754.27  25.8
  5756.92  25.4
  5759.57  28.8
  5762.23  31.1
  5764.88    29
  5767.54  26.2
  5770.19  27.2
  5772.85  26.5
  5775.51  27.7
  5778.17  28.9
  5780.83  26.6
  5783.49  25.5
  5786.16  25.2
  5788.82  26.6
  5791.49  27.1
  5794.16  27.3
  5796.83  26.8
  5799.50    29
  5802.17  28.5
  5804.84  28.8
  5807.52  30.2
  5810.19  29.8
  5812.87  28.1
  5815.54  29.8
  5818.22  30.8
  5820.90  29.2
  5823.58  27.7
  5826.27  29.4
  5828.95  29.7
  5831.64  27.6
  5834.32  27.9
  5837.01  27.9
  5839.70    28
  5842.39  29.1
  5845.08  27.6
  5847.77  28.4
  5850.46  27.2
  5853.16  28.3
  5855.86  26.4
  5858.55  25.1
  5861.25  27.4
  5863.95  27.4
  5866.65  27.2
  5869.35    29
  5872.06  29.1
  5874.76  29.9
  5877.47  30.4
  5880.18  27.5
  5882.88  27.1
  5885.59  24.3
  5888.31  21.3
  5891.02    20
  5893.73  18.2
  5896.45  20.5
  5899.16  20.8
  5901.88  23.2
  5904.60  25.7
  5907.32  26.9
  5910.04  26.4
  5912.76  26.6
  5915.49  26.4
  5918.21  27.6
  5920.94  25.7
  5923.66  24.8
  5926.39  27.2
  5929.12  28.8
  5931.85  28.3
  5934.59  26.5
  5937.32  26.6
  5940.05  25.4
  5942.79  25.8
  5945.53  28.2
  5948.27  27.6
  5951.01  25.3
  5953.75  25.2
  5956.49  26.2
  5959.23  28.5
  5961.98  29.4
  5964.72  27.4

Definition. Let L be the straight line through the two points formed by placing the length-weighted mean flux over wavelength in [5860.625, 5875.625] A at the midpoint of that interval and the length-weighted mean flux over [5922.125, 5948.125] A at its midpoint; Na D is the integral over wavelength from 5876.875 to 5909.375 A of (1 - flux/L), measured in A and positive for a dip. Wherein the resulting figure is 4.8 A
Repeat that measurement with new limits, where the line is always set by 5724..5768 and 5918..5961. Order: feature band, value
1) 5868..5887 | -0.9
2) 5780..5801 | 0.3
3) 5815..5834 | -1.4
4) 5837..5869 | -0.6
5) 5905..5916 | 0.1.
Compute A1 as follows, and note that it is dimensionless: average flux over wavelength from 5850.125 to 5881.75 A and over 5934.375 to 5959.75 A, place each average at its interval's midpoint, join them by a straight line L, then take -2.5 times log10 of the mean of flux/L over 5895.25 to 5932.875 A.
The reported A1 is 0.06 mag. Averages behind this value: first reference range 27.9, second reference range 26.5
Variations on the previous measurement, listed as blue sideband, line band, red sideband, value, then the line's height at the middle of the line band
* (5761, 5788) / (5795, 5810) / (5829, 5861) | -0.047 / 27.5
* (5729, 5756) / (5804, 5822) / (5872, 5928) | -0.132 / 26.2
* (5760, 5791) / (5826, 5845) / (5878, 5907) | -0.129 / 25.2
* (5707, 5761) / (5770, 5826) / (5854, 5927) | -0.061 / 26.5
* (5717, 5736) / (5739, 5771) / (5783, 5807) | 0.009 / 27.6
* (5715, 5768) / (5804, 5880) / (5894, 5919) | -0.109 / 25.7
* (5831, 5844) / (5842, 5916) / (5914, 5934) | 0.067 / 27.6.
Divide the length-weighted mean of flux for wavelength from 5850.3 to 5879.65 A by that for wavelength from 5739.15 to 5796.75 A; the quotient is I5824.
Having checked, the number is 1.03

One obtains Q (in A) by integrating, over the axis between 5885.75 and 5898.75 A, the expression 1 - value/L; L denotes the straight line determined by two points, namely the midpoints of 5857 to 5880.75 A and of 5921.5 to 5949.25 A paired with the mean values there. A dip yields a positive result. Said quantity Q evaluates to 3.4 A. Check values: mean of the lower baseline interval 28.1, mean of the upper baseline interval 26.9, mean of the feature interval 20.4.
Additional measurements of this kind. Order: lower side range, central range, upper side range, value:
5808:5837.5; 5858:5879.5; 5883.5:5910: -2.8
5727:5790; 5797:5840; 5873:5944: -3.9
